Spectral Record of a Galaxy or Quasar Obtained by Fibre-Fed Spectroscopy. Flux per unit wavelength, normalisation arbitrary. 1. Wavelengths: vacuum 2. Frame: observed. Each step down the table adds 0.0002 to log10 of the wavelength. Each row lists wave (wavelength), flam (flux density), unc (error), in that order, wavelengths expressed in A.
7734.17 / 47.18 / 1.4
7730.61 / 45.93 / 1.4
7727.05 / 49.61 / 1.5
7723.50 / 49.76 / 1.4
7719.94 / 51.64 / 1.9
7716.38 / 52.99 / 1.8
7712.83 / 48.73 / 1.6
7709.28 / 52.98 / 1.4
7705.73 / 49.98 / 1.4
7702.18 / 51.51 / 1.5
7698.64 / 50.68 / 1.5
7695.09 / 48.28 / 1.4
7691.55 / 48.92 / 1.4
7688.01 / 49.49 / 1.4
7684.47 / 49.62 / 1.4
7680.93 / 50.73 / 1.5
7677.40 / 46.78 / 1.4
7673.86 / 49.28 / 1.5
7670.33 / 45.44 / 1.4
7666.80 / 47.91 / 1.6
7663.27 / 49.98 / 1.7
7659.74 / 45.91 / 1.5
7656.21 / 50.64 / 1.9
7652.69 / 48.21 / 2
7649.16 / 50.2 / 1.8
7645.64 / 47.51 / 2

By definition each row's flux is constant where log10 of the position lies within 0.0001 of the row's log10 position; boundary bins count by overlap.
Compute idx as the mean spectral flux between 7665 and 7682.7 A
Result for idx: 48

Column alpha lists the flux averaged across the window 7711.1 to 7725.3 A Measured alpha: 50.8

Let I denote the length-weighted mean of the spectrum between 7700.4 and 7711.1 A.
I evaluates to 51.5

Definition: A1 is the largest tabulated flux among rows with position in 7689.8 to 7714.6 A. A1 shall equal 52.98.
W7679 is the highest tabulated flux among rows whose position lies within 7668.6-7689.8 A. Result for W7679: 50.73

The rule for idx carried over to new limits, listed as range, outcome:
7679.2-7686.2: 50.2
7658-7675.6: 47.7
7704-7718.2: 51.2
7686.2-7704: 49.8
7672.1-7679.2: 48.1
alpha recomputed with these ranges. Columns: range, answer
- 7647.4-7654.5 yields 49.2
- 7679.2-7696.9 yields 49.4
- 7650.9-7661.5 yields 48.2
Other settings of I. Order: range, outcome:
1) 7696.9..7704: 51.1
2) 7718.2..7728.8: 50.4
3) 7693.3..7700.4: 49.5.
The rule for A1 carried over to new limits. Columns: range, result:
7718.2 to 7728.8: 51.64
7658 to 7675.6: 49.98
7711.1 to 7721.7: 52.99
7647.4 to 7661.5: 50.64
